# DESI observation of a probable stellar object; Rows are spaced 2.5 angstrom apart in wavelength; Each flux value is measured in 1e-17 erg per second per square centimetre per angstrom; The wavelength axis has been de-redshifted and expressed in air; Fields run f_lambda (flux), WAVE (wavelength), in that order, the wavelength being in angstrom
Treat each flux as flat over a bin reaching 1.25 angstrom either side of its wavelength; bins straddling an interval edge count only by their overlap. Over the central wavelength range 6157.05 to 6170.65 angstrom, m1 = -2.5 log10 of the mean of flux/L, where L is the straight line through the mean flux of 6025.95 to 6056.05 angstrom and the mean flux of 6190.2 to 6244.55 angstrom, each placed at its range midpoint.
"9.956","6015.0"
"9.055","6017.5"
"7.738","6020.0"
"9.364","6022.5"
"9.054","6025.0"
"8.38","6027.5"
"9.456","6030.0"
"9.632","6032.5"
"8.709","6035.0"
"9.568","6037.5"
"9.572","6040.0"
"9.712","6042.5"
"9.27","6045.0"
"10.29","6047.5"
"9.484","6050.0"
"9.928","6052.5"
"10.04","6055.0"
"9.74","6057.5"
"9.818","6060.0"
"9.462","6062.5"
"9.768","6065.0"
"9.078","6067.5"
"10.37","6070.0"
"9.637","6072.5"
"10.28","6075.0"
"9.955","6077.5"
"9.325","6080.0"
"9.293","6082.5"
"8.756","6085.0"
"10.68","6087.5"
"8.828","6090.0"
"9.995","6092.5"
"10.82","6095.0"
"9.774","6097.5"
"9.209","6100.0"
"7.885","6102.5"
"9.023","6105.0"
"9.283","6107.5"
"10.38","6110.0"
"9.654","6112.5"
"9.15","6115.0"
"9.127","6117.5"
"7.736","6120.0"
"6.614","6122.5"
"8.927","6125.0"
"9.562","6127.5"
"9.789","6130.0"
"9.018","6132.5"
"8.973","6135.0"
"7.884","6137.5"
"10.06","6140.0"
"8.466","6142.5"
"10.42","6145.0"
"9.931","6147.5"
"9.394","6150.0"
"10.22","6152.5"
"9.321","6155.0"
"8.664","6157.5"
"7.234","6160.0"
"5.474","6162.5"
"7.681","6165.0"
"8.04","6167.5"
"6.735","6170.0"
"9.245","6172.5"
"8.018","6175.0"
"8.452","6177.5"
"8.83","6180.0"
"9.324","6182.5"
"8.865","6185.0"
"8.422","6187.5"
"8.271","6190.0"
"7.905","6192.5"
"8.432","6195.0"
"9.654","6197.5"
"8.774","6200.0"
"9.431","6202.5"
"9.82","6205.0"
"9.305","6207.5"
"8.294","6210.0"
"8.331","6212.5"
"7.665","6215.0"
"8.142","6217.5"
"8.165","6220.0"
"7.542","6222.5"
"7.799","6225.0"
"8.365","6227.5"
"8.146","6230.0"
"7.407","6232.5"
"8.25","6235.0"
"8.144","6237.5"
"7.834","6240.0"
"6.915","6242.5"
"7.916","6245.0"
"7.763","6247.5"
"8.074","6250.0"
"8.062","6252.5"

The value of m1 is 0.19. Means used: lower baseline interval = 9.5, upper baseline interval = 8.29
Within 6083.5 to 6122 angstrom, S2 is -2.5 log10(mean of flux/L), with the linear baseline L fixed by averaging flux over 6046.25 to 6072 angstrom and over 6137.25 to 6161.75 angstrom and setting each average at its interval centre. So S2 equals 0.021 mag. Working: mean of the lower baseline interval 9.79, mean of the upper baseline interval 9.14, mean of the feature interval 9.3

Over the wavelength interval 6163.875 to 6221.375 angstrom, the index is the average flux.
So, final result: 8.51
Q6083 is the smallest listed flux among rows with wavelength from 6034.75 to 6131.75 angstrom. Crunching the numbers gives 6.614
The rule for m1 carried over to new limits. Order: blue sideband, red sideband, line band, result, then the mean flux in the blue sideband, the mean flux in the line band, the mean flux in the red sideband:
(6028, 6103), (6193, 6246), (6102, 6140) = 0.03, 9.62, 8.93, 8.3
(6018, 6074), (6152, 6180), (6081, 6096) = -0.09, 9.46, 9.7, 8.07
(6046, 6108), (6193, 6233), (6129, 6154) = -0.04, 9.63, 9.41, 8.46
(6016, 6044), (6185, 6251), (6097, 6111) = -0.05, 9.12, 9.21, 8.27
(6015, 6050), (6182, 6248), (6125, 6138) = -0.04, 9.25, 9.1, 8.32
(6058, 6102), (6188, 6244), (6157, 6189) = 0.09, 9.68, 8.06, 8.3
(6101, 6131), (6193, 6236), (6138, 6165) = -0.01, 8.92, 8.83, 8.43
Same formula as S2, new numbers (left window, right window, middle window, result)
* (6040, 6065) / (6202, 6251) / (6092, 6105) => -0.02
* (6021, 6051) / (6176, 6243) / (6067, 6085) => -0.06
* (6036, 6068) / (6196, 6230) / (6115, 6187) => 0.04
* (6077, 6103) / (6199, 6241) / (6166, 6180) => 0.08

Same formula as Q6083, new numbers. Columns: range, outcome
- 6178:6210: 7.905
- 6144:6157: 9.321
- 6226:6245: 6.915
